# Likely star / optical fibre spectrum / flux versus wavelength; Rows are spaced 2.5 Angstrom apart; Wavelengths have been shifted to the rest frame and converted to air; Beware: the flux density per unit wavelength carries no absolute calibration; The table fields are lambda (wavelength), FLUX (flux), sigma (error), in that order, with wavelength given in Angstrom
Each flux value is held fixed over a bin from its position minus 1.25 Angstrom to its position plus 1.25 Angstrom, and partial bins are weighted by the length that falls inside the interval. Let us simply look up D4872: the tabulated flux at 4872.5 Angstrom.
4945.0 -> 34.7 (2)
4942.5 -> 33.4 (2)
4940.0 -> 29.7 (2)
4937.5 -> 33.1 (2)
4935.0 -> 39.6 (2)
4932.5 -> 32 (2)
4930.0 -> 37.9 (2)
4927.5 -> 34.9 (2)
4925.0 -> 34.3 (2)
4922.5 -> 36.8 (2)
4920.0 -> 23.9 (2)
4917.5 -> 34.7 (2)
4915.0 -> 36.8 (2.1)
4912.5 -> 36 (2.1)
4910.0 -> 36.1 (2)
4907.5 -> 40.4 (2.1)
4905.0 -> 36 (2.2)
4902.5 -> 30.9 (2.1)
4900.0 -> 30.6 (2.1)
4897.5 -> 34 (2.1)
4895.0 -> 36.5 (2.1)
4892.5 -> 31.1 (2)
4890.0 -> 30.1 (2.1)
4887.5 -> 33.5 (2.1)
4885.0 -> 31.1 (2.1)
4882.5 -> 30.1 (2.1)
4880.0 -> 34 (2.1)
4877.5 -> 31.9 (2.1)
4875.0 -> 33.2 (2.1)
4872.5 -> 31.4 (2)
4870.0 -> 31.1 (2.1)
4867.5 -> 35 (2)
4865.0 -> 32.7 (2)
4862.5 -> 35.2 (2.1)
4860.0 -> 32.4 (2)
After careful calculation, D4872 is 31.4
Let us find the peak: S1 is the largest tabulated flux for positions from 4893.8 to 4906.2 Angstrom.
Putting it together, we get 36.5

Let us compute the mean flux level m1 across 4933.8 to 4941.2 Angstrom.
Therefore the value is 34.1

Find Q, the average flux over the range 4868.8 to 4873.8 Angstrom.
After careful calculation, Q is 31.3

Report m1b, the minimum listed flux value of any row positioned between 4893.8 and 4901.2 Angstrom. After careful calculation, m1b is 30.6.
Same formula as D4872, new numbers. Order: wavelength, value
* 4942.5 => 33.4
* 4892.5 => 31.1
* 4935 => 39.6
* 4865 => 32.7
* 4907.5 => 40.4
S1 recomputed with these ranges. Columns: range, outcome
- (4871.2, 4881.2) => 34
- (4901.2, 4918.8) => 40.4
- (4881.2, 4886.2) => 31.1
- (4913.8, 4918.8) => 36.8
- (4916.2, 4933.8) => 37.9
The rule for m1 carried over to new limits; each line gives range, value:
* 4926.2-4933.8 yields 35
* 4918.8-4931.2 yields 33.6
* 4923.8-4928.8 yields 34.6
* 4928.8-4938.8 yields 35.6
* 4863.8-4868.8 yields 33.8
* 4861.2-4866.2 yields 33.9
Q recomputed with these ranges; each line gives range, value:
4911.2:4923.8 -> 33.7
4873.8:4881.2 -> 33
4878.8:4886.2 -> 31.7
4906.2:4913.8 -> 37.5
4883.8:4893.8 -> 31.5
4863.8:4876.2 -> 32.7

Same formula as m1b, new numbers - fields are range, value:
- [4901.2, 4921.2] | 23.9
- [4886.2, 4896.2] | 30.1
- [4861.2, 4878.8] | 31.1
